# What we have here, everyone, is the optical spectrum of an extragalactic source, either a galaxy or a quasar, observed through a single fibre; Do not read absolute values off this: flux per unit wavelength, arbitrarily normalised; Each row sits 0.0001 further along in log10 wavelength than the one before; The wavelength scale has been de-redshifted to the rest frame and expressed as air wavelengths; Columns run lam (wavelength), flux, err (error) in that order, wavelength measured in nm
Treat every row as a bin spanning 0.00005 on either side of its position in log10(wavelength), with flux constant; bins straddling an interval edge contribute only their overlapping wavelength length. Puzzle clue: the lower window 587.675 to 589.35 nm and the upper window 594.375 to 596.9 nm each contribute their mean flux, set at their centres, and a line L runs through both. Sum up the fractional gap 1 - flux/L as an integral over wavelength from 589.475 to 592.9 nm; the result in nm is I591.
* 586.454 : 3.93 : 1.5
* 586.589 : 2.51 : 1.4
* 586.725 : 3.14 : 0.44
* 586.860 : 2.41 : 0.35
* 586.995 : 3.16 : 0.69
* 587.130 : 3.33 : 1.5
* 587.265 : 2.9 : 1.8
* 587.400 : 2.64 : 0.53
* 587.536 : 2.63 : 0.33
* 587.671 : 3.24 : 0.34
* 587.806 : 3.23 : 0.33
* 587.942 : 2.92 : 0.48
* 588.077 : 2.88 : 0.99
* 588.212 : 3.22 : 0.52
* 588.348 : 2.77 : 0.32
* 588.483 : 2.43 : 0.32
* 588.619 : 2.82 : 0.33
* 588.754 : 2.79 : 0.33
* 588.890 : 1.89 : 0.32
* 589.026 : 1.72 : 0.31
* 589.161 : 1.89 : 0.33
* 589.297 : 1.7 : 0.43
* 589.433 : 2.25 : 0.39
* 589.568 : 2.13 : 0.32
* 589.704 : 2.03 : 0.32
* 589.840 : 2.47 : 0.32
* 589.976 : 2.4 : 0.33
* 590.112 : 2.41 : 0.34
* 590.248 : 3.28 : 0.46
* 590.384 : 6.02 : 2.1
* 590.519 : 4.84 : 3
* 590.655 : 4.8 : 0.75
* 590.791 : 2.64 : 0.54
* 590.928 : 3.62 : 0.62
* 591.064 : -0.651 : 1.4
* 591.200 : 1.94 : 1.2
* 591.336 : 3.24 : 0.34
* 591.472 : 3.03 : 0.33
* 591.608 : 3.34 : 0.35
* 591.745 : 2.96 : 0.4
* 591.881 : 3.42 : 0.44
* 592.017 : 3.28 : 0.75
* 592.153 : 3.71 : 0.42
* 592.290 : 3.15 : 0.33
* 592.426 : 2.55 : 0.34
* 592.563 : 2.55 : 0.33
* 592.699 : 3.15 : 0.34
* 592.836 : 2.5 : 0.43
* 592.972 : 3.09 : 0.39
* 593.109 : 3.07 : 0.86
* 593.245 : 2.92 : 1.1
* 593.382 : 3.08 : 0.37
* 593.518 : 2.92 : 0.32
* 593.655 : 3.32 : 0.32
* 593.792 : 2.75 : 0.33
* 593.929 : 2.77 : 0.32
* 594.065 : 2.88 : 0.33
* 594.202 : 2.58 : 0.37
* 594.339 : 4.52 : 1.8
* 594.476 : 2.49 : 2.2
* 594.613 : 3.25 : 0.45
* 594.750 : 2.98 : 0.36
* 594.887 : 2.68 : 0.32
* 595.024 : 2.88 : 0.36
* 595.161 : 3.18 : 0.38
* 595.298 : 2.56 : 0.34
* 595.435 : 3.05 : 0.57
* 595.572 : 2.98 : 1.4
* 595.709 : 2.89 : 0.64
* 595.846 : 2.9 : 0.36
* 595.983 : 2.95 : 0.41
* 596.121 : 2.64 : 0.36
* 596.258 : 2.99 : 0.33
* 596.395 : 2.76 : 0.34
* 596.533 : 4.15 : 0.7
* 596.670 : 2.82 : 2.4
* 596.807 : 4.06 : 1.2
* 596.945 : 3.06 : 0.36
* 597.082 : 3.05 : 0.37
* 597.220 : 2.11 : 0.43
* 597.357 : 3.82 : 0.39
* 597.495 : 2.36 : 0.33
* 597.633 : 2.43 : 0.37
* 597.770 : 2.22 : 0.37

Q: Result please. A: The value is -0.32 nm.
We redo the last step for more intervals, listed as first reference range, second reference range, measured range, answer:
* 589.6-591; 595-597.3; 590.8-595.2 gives 0.42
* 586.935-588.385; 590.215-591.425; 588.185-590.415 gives 0.44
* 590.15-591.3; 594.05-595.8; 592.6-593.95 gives 0.07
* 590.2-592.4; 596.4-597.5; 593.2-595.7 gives 0.19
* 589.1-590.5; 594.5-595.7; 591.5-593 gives -0.13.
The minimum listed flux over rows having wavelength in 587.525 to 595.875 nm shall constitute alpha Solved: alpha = -0.651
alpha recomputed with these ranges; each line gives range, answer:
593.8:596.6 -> 2.49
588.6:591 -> 1.7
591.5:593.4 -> 2.5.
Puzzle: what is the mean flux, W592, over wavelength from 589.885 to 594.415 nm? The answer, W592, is 3.09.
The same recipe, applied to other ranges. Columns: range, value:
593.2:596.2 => 2.96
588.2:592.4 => 2.82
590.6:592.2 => 2.92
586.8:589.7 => 2.6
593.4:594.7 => 3.05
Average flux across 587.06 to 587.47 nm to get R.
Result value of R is 2.96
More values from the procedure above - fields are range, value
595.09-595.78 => 2.93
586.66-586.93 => 2.78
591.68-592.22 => 3.35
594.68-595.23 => 2.93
